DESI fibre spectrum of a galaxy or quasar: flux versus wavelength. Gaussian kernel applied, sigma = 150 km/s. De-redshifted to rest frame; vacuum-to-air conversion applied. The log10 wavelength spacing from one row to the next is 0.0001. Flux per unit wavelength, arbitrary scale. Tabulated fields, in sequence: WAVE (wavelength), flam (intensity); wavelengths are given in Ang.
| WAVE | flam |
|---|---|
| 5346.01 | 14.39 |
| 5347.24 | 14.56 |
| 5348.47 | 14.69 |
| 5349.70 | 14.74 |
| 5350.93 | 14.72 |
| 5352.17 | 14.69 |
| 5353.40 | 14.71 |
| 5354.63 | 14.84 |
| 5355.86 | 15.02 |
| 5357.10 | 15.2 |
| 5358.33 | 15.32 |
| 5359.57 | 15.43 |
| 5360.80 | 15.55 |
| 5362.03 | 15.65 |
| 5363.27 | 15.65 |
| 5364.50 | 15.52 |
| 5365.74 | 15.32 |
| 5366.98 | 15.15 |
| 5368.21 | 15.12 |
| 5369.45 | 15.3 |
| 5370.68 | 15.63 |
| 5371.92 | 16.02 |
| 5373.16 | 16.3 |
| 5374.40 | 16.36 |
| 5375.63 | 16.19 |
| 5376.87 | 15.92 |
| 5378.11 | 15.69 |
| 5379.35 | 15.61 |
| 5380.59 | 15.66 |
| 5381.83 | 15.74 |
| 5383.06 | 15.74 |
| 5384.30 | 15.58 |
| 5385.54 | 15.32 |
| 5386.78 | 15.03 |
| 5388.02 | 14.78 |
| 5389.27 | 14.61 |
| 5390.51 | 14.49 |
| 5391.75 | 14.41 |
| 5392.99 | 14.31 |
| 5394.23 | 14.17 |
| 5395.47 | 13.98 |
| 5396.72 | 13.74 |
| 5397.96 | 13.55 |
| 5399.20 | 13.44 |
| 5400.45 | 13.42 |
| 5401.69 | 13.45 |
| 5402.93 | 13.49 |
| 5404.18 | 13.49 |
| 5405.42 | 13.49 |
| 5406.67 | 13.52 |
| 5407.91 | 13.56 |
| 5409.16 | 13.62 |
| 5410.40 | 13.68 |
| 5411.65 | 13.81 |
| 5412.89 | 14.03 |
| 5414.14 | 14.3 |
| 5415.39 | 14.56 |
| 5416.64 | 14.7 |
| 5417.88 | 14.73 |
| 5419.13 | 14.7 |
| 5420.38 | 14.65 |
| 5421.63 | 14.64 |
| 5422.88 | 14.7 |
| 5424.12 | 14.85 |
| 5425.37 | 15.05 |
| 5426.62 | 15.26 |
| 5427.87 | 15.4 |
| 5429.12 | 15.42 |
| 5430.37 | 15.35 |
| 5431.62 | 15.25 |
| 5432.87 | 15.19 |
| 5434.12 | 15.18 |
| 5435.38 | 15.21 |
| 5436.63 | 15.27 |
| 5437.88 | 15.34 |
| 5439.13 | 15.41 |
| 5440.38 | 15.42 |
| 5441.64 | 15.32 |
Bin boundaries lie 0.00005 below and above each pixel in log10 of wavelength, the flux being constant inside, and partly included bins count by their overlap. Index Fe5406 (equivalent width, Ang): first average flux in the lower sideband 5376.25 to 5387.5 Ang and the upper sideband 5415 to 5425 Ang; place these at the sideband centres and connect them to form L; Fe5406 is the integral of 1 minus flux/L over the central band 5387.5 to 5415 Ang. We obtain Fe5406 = 2.3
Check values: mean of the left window 15.6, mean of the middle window 13.9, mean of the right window 14.7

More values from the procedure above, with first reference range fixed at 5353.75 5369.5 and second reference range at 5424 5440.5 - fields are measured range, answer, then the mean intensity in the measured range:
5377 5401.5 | 0.9 Ang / 14.7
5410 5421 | 0.7 Ang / 14.4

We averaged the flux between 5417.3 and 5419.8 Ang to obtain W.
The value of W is 14.7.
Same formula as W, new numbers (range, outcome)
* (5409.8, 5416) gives 14.1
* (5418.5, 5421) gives 14.6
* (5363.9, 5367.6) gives 15.3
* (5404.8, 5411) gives 13.6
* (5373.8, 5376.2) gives 16.3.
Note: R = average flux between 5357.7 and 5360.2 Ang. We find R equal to 15.4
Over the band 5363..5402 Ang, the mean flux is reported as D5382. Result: 15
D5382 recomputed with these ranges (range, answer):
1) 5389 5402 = 14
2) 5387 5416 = 13.9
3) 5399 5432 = 14.3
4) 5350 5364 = 15.2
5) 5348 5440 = 14.9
